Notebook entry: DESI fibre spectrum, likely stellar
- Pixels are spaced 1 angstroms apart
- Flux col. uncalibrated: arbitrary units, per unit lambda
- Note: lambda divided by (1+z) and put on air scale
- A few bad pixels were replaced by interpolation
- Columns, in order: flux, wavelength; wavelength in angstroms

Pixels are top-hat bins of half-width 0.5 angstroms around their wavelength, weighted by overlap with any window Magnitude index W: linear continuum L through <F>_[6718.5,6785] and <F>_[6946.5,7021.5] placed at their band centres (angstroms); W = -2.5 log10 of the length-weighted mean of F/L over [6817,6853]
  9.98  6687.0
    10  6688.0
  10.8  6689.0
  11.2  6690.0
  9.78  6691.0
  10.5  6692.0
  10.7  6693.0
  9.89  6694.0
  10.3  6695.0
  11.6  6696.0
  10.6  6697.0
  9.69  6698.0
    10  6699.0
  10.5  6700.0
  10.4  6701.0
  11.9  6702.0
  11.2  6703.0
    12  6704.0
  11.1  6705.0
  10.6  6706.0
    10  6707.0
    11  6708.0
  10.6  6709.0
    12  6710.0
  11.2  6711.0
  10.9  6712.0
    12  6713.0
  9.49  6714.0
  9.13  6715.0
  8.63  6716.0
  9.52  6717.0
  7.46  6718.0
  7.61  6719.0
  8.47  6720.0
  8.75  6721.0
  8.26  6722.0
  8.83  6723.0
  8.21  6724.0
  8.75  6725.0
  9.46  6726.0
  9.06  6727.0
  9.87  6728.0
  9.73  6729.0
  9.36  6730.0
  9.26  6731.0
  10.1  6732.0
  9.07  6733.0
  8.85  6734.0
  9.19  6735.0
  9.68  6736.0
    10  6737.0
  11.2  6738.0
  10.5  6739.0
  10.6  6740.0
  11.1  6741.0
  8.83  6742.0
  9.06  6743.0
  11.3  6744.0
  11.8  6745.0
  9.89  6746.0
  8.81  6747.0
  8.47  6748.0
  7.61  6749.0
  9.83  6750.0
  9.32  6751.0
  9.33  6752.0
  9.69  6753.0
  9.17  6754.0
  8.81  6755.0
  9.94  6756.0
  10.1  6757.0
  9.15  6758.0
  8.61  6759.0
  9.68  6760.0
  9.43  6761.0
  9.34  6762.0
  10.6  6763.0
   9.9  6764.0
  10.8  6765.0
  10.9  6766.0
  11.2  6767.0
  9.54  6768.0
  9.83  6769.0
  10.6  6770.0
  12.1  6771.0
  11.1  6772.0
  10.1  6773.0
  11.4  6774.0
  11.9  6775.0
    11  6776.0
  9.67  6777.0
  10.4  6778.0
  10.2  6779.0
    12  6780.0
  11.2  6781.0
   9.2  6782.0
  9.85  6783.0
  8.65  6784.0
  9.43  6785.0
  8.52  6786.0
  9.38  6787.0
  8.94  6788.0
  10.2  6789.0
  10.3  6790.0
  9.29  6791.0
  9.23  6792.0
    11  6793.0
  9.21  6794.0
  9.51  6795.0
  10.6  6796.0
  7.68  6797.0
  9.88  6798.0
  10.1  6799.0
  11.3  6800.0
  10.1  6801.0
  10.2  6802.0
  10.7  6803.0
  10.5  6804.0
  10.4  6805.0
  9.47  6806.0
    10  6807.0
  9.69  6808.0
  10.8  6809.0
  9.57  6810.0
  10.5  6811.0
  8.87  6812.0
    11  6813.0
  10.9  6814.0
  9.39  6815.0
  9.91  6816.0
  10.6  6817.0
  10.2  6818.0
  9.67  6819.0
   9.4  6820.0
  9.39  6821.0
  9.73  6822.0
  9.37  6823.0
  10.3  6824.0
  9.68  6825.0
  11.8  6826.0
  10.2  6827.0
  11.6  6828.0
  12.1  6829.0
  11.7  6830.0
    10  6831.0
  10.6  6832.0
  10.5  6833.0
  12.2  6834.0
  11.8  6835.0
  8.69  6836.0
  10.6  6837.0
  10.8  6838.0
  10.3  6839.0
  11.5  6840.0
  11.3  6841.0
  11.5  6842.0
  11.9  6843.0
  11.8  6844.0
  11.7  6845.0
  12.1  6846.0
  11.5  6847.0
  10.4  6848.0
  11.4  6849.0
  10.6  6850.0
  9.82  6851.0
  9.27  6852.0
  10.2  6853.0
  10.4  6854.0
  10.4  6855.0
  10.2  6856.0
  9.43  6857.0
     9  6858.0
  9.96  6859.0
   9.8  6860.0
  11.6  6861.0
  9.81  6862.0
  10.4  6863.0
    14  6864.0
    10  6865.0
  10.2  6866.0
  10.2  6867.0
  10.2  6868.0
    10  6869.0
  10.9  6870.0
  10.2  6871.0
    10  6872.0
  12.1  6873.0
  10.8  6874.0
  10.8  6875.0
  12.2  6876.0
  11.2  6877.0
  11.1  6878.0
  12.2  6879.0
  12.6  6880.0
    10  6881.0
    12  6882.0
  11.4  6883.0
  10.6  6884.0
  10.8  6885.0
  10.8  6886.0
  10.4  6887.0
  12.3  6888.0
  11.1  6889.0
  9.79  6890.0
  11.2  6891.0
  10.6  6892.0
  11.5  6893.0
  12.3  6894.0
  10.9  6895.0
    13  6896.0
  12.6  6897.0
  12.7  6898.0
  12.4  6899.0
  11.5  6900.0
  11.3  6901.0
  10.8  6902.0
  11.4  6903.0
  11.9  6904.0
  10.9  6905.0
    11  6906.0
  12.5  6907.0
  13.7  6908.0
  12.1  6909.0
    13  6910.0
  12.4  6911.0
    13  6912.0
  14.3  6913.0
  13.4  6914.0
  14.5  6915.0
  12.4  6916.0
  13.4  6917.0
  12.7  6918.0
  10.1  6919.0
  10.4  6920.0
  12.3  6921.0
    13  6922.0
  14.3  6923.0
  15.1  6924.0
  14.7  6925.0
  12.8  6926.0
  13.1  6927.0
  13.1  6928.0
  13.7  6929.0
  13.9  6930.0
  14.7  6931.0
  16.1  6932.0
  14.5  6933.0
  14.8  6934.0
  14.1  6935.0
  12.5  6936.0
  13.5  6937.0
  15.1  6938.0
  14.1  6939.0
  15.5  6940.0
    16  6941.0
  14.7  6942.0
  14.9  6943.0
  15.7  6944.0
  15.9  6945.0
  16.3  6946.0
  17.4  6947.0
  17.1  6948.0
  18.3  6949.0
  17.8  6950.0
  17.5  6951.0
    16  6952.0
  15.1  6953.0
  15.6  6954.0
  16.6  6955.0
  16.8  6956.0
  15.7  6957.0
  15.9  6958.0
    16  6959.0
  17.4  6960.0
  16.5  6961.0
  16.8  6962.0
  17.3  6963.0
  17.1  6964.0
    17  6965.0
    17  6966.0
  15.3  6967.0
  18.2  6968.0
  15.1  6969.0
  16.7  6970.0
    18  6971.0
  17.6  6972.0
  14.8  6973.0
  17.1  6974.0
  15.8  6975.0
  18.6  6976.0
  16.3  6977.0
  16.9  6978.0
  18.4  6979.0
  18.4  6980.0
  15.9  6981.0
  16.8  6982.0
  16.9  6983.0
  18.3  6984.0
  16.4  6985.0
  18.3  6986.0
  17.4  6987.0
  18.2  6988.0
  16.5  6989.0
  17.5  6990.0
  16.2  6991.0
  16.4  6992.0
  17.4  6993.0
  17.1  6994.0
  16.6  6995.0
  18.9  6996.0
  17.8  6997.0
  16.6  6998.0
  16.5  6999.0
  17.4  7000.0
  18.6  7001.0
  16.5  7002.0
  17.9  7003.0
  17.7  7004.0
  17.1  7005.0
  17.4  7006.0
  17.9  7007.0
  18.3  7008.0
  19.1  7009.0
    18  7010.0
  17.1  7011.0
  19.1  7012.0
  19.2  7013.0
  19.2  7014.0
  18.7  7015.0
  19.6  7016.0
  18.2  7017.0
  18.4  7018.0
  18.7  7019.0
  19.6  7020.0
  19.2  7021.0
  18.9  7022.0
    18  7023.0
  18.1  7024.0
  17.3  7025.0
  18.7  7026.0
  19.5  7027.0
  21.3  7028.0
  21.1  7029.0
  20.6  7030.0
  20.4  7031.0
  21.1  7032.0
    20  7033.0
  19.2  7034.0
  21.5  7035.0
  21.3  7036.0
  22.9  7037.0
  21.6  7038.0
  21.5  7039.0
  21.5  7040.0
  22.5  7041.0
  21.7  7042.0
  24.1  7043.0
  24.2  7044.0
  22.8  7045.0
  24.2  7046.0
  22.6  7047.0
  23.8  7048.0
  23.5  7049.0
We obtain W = 0.167 mag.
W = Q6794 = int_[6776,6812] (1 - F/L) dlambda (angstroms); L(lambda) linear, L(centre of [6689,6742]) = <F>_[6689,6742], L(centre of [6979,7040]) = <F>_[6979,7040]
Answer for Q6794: 6.8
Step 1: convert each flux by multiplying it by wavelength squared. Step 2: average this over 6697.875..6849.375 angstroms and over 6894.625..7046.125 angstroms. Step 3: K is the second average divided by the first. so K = 1.7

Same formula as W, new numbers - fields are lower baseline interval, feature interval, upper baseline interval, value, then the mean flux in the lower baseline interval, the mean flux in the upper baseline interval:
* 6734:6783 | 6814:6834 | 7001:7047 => 0.200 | 10.1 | 19.8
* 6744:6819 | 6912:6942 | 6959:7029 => 0.113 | 9.99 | 17.6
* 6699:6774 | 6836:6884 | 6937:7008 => 0.239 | 9.88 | 16.8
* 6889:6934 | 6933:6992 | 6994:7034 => -0.059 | 12.6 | 18.6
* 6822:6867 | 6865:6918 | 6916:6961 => 0.105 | 10.7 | 14.9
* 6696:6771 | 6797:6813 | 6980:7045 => 0.203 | 9.86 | 18.9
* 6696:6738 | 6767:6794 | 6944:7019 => 0.141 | 9.85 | 17.2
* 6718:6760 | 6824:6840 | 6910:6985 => 0.117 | 9.39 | 15.4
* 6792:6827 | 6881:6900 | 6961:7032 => 0.173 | 10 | 17.8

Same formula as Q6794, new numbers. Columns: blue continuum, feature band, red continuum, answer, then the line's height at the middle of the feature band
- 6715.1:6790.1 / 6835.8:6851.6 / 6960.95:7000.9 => 2.0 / 12.6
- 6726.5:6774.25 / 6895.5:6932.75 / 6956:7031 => 5.7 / 15.1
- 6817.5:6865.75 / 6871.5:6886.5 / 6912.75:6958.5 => 1.2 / 12.2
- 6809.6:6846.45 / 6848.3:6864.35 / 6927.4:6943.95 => 1.8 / 11.6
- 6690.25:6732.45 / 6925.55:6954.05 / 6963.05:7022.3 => 1.7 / 16.1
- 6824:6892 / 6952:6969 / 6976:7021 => -0.6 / 15.9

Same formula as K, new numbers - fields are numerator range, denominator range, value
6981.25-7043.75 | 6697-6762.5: 2.10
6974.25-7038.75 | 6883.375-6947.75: 1.45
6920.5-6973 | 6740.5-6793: 1.65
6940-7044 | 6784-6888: 1.79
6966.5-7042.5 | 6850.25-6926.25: 1.65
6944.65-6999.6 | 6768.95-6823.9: 1.77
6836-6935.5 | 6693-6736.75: 1.25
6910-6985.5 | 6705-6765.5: 1.70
